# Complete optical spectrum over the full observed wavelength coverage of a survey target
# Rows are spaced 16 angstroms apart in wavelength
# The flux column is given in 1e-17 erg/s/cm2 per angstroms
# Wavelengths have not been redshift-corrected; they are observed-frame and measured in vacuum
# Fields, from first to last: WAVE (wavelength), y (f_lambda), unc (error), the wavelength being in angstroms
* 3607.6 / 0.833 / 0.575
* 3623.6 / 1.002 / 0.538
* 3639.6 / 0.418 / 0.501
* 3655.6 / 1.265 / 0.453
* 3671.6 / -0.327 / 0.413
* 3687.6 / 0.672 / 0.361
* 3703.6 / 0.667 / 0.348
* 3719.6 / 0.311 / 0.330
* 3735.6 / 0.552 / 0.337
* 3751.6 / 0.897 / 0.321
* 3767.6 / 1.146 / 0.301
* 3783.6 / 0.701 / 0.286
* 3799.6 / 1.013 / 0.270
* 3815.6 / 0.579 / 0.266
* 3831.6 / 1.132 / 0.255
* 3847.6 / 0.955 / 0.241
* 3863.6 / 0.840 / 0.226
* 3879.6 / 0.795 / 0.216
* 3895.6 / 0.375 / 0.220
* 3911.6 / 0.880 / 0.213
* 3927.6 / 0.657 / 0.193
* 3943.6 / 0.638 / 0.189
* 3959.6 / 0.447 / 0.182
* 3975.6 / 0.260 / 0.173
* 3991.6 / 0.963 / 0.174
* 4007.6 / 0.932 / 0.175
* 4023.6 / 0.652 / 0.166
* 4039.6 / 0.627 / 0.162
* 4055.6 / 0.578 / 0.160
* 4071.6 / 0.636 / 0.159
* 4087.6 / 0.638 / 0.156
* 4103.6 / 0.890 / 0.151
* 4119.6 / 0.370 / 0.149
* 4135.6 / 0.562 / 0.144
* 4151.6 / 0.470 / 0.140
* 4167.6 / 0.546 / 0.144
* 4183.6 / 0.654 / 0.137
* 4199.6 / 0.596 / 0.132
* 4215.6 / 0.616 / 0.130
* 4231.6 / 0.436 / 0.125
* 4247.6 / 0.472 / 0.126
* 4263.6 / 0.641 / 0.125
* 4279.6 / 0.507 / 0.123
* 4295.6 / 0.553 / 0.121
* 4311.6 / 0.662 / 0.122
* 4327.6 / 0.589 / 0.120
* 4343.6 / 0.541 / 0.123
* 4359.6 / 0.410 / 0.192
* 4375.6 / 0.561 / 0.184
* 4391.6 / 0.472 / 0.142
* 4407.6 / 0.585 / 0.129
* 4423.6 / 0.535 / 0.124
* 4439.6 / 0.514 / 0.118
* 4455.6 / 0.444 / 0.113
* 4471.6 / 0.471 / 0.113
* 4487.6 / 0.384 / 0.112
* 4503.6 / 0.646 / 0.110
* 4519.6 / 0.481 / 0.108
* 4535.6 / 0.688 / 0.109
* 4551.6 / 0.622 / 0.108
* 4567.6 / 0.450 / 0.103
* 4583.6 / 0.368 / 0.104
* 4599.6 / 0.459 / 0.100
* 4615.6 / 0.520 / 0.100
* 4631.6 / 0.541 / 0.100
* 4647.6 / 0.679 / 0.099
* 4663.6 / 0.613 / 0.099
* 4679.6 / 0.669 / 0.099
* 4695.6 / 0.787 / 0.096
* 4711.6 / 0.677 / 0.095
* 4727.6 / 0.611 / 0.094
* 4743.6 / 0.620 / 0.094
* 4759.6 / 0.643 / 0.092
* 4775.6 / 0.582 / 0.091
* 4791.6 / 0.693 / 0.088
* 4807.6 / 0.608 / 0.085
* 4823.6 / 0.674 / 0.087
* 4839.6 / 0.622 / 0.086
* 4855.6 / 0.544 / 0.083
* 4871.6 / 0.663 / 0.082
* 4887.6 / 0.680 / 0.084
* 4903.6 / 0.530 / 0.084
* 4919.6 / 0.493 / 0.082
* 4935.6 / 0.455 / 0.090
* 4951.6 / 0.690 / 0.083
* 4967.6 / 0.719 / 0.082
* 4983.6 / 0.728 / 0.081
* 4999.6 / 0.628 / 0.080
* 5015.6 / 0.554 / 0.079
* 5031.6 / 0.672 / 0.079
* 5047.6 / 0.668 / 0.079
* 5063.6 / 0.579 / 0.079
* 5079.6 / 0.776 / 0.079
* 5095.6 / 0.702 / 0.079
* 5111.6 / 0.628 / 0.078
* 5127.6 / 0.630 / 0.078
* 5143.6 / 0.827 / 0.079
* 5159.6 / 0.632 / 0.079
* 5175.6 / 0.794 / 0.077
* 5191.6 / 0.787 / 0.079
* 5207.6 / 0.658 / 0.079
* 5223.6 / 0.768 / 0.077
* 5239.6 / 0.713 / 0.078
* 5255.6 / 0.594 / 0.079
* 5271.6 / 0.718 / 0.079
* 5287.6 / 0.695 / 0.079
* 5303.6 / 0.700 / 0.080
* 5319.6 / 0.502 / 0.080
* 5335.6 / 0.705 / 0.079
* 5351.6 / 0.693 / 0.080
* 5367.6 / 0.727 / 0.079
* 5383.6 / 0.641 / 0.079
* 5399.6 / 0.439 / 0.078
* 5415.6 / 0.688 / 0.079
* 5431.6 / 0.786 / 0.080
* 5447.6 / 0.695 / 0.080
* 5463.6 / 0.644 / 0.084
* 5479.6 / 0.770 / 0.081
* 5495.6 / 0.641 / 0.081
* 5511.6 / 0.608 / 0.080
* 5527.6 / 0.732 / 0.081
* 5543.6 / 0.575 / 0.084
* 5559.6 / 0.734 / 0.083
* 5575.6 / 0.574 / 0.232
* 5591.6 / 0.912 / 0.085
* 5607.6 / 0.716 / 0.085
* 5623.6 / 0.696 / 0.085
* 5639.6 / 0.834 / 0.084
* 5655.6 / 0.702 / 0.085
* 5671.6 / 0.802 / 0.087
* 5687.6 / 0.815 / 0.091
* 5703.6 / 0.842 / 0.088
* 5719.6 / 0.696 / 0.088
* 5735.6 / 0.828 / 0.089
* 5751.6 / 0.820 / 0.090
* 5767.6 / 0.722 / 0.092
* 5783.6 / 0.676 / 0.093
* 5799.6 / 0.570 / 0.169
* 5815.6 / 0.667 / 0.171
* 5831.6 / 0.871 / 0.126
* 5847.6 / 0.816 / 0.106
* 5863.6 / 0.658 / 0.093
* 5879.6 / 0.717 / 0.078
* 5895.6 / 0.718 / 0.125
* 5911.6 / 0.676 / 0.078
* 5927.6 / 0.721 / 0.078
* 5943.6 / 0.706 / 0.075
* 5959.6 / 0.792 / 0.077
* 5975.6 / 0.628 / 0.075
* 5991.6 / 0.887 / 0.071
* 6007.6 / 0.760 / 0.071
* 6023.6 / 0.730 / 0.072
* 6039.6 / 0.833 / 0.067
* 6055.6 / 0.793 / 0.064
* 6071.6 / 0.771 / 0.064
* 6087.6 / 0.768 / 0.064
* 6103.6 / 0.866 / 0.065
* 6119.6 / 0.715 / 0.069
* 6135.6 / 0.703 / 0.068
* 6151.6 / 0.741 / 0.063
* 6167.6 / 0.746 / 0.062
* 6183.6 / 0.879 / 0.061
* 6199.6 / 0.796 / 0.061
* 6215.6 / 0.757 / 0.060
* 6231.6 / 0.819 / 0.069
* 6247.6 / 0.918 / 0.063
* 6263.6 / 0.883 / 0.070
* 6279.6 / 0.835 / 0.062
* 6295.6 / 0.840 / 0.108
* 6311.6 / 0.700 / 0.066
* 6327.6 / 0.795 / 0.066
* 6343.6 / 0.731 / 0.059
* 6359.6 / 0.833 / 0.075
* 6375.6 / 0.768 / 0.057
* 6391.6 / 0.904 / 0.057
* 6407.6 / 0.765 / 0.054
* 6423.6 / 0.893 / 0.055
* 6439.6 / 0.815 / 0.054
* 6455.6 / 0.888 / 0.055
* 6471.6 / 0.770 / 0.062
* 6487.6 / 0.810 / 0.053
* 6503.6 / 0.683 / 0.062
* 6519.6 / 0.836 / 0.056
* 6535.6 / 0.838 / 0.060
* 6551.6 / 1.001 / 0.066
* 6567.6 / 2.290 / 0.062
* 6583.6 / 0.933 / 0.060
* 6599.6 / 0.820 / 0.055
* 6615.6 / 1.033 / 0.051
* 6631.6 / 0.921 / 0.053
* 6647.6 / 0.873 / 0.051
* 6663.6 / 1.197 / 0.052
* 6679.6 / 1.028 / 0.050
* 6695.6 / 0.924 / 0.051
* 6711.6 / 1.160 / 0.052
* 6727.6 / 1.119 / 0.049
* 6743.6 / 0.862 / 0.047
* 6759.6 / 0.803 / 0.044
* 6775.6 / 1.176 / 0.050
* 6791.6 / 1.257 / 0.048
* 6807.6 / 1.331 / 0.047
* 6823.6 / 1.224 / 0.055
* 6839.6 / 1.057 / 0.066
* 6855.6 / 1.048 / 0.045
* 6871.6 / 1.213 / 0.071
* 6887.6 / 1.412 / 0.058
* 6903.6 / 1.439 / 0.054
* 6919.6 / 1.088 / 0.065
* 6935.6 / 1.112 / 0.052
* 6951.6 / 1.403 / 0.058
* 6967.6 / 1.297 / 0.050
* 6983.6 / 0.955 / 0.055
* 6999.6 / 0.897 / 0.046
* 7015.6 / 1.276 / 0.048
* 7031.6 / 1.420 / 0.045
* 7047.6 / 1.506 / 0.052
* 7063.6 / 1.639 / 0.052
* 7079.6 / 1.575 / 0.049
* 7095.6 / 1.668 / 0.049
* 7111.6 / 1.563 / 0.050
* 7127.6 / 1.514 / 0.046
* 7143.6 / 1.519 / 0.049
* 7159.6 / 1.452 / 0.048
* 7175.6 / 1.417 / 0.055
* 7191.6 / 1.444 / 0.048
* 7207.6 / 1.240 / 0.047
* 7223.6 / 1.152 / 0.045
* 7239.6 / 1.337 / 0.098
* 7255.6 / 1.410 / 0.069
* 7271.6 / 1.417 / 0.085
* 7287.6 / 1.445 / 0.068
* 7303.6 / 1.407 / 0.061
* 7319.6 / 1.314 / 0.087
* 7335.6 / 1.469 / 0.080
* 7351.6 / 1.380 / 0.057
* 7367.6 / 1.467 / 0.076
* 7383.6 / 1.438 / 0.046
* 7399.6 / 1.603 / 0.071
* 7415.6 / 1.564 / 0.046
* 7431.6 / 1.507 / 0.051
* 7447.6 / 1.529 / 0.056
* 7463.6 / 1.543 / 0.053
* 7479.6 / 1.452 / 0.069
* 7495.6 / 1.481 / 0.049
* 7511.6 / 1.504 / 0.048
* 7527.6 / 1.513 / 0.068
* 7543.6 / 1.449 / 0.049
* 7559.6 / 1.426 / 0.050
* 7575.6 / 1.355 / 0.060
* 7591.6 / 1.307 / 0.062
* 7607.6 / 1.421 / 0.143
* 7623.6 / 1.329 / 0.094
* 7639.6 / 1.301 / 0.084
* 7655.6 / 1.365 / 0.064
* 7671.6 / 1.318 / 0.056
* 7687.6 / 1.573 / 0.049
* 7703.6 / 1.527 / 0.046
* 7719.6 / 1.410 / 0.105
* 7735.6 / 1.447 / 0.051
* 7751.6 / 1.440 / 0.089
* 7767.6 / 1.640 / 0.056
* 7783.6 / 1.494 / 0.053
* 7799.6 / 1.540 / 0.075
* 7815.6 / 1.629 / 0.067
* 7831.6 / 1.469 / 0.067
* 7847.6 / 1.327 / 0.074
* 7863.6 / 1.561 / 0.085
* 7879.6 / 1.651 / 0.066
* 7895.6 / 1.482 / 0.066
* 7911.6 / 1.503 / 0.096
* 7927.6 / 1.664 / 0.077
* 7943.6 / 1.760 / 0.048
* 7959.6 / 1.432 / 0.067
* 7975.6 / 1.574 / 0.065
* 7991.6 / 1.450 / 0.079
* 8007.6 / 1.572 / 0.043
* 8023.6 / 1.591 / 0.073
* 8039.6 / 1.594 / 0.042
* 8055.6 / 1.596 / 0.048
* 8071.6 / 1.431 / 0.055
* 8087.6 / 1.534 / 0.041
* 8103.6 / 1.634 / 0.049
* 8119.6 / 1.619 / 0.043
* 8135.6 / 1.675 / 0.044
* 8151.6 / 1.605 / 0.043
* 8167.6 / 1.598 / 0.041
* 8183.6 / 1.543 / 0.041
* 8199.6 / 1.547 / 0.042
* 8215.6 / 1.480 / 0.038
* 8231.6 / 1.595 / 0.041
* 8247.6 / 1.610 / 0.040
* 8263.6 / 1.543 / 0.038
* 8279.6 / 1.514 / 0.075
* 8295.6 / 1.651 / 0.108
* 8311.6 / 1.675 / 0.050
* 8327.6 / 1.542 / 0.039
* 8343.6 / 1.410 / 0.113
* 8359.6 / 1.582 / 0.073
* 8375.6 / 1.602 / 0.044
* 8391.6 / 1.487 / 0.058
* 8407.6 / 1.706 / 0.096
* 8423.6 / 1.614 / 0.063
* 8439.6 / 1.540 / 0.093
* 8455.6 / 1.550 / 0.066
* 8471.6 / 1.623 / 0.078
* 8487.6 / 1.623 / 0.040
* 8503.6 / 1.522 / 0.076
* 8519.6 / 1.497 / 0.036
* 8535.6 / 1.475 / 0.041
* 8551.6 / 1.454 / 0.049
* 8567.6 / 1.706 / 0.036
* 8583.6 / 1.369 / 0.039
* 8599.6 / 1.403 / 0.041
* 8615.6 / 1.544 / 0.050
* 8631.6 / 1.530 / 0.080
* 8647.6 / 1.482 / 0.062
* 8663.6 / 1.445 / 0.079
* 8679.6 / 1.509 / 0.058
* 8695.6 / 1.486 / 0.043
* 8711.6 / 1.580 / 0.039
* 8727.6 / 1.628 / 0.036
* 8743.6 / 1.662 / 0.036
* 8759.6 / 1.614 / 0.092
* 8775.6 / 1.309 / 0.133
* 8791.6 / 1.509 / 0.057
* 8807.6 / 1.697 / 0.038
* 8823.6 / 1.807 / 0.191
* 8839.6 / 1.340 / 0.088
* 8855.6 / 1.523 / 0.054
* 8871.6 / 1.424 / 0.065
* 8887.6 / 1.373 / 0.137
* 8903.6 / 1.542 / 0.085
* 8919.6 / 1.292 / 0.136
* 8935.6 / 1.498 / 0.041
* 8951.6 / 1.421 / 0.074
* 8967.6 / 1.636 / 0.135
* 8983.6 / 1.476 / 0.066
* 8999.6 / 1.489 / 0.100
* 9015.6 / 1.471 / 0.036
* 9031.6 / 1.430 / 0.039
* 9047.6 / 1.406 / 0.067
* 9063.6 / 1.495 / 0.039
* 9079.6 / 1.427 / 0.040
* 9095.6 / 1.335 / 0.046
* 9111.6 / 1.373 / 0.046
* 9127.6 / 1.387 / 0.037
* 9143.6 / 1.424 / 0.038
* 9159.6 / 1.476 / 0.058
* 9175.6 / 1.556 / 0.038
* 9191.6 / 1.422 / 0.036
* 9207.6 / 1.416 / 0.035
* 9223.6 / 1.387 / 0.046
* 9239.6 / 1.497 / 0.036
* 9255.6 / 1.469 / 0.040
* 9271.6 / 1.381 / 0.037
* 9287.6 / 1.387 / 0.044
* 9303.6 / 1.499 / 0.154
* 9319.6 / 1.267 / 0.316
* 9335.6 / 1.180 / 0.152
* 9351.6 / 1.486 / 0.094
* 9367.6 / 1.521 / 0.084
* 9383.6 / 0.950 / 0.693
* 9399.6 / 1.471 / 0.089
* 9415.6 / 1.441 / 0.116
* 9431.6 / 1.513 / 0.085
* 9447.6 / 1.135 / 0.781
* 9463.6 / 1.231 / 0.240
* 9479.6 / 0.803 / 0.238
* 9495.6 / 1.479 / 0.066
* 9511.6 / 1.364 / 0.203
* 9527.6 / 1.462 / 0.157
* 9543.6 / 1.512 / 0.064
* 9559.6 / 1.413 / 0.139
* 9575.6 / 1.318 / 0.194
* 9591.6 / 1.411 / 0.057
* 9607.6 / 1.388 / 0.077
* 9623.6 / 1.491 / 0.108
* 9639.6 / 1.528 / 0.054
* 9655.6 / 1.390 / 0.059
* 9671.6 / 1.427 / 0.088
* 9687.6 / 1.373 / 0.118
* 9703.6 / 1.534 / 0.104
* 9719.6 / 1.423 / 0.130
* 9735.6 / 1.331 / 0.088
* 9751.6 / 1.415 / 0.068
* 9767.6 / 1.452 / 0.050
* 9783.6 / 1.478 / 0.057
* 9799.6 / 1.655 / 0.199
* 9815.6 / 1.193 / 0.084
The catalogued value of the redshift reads 0.761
